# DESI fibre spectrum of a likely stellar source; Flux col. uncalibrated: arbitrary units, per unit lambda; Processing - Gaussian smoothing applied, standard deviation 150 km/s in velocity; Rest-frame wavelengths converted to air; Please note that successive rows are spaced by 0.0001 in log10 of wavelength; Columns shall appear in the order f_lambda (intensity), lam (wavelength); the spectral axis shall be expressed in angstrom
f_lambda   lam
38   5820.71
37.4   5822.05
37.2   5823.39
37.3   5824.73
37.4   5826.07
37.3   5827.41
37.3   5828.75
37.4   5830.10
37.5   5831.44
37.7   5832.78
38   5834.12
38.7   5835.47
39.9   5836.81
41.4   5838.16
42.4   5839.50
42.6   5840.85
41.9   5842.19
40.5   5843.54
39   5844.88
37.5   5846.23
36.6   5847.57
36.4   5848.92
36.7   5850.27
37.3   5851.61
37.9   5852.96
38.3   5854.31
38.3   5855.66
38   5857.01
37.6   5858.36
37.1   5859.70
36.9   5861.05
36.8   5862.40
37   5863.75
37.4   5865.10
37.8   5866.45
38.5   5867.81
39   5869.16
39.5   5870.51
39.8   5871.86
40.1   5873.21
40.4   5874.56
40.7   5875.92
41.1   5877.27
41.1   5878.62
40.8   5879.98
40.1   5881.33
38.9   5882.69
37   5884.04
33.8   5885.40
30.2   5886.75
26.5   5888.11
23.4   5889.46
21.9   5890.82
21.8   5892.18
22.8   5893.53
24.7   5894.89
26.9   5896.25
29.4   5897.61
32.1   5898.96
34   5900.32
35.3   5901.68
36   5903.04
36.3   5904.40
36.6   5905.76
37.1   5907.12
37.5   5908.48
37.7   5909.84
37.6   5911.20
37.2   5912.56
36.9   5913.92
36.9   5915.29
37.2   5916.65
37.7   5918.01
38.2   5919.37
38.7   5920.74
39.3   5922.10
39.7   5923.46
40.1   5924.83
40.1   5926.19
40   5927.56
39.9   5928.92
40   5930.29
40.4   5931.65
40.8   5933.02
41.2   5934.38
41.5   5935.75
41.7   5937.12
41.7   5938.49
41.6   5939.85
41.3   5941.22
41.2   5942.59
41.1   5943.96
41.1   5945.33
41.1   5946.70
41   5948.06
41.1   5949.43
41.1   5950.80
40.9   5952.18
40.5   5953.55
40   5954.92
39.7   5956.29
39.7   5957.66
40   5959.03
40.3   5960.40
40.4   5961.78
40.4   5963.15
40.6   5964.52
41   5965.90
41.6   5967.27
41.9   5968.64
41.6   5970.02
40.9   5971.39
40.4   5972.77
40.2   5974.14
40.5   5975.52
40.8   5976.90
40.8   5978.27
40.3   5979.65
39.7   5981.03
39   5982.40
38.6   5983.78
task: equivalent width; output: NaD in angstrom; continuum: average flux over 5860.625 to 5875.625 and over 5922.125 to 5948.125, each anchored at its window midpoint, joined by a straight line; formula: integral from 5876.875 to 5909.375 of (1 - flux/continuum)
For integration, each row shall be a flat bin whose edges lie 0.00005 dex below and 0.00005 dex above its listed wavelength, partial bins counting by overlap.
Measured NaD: 5.52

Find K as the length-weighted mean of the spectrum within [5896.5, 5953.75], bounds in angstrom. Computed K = 38.7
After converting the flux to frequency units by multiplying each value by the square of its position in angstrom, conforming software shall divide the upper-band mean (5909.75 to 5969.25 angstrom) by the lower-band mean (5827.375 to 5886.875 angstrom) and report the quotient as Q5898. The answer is 1.1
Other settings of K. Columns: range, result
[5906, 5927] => 38.1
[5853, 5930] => 36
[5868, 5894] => 34.8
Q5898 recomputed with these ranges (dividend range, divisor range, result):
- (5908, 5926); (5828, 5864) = 1.02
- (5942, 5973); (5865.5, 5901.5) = 1.23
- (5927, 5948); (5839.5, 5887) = 1.09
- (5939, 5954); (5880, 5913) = 1.29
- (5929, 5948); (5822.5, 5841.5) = 1.10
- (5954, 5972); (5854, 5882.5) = 1.08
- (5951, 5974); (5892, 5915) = 1.25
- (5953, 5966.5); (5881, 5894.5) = 1.41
